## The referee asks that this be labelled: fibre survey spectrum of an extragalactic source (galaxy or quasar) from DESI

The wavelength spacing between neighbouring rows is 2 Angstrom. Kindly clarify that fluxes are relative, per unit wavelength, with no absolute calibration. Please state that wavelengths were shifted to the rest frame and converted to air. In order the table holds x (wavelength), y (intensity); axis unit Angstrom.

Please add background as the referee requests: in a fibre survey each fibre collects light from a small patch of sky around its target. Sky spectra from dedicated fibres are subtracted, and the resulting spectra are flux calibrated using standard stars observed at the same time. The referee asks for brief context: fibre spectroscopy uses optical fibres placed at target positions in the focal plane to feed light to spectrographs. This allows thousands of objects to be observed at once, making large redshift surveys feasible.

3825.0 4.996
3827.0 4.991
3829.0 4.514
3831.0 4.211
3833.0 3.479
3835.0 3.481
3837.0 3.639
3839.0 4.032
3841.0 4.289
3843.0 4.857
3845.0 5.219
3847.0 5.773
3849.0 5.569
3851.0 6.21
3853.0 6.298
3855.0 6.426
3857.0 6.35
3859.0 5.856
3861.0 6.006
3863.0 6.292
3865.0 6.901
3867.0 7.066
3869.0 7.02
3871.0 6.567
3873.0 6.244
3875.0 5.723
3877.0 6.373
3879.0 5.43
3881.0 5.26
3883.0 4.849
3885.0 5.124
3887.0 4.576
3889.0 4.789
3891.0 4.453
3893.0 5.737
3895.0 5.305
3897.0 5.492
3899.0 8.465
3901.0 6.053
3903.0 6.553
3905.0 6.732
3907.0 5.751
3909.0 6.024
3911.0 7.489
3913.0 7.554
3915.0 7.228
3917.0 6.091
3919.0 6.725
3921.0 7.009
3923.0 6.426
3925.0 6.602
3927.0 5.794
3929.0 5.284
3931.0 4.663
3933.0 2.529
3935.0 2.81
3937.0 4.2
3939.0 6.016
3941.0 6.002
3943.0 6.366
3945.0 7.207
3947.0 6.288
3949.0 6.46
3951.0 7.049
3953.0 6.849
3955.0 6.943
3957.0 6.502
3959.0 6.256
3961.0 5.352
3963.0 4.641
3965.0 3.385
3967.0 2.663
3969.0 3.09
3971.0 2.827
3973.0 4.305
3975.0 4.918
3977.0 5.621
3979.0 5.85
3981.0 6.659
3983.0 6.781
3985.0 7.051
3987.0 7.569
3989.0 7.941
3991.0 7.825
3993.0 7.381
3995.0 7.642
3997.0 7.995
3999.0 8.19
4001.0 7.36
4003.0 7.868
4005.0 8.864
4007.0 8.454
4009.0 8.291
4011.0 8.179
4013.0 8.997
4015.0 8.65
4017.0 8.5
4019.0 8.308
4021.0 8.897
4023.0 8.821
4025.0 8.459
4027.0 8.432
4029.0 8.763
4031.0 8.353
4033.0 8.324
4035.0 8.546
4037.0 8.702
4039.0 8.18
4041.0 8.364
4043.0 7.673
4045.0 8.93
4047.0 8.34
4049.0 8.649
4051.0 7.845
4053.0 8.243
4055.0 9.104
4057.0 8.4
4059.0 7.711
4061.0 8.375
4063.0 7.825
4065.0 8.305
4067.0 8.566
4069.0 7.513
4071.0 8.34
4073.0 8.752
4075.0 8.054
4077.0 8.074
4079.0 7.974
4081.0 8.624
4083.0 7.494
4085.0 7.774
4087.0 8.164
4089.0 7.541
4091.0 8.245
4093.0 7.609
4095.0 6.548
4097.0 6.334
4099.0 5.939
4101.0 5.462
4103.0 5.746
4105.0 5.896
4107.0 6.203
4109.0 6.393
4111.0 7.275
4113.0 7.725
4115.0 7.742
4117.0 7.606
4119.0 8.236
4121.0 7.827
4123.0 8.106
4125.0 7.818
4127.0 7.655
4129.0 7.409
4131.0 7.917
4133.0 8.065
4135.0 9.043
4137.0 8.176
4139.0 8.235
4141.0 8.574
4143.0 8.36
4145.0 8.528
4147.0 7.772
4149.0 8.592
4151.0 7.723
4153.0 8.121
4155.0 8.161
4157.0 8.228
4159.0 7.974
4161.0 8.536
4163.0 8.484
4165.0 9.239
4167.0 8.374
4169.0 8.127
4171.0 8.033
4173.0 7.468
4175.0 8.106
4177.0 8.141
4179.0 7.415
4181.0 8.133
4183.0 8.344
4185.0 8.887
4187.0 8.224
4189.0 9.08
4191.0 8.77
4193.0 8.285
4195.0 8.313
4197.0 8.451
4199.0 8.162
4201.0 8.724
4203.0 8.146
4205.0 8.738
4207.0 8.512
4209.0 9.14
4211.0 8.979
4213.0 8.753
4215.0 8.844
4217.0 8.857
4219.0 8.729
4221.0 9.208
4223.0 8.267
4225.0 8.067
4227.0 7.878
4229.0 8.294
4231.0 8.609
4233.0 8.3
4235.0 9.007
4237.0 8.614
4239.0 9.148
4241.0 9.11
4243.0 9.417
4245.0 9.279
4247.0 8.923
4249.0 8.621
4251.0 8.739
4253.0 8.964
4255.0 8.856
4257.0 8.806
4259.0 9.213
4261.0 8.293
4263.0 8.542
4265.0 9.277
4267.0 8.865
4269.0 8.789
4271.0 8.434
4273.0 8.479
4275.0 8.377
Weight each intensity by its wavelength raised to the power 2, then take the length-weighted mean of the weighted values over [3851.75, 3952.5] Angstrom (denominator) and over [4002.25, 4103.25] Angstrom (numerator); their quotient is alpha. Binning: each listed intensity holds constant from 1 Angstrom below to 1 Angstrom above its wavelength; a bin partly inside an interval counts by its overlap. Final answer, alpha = 1.46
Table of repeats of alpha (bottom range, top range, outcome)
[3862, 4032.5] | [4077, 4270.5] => 1.42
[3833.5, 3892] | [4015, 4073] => 1.66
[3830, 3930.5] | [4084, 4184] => 1.51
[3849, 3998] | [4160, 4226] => 1.62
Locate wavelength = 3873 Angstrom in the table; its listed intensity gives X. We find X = 6.244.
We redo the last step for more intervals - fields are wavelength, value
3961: 5.352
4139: 8.235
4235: 9.007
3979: 5.85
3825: 4.996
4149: 8.592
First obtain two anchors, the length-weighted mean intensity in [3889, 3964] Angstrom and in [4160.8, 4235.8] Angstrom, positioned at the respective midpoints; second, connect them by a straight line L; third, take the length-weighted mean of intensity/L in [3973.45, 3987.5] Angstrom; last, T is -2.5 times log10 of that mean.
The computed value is 0.047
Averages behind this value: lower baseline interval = 6.01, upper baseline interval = 8.46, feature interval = 6.23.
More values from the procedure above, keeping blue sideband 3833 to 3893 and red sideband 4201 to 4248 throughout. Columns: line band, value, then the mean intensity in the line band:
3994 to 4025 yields -0.219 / 8.34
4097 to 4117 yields 0.177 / 6.54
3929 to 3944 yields 0.296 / 4.7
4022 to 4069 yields -0.174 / 8.37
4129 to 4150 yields -0.041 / 8.28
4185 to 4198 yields -0.014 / 8.55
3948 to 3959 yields -0.066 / 6.71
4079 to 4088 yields -0.075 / 8.01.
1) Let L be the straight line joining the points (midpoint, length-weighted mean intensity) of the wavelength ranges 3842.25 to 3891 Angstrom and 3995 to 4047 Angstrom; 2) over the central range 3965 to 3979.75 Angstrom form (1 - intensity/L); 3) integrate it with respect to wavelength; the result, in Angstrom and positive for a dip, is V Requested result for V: 6.80 Angstrom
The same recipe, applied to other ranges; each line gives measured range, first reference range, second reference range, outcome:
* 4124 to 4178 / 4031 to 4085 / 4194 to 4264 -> 2.0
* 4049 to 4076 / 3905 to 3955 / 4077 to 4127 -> -4.8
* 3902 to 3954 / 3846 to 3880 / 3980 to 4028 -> 7.3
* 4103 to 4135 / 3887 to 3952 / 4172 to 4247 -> 1.2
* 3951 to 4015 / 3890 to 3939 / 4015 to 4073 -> 6.1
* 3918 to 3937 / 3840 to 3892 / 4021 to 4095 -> 3.7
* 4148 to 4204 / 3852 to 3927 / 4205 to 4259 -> 0.4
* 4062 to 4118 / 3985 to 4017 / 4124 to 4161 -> 4.8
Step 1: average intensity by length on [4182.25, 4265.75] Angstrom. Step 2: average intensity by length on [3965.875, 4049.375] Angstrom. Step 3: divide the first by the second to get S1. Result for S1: 1.2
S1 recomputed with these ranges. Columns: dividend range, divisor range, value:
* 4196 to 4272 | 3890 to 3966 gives 1.47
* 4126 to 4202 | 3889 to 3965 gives 1.38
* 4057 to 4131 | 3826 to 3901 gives 1.37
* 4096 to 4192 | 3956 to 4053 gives 1.08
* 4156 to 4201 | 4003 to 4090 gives 1.00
